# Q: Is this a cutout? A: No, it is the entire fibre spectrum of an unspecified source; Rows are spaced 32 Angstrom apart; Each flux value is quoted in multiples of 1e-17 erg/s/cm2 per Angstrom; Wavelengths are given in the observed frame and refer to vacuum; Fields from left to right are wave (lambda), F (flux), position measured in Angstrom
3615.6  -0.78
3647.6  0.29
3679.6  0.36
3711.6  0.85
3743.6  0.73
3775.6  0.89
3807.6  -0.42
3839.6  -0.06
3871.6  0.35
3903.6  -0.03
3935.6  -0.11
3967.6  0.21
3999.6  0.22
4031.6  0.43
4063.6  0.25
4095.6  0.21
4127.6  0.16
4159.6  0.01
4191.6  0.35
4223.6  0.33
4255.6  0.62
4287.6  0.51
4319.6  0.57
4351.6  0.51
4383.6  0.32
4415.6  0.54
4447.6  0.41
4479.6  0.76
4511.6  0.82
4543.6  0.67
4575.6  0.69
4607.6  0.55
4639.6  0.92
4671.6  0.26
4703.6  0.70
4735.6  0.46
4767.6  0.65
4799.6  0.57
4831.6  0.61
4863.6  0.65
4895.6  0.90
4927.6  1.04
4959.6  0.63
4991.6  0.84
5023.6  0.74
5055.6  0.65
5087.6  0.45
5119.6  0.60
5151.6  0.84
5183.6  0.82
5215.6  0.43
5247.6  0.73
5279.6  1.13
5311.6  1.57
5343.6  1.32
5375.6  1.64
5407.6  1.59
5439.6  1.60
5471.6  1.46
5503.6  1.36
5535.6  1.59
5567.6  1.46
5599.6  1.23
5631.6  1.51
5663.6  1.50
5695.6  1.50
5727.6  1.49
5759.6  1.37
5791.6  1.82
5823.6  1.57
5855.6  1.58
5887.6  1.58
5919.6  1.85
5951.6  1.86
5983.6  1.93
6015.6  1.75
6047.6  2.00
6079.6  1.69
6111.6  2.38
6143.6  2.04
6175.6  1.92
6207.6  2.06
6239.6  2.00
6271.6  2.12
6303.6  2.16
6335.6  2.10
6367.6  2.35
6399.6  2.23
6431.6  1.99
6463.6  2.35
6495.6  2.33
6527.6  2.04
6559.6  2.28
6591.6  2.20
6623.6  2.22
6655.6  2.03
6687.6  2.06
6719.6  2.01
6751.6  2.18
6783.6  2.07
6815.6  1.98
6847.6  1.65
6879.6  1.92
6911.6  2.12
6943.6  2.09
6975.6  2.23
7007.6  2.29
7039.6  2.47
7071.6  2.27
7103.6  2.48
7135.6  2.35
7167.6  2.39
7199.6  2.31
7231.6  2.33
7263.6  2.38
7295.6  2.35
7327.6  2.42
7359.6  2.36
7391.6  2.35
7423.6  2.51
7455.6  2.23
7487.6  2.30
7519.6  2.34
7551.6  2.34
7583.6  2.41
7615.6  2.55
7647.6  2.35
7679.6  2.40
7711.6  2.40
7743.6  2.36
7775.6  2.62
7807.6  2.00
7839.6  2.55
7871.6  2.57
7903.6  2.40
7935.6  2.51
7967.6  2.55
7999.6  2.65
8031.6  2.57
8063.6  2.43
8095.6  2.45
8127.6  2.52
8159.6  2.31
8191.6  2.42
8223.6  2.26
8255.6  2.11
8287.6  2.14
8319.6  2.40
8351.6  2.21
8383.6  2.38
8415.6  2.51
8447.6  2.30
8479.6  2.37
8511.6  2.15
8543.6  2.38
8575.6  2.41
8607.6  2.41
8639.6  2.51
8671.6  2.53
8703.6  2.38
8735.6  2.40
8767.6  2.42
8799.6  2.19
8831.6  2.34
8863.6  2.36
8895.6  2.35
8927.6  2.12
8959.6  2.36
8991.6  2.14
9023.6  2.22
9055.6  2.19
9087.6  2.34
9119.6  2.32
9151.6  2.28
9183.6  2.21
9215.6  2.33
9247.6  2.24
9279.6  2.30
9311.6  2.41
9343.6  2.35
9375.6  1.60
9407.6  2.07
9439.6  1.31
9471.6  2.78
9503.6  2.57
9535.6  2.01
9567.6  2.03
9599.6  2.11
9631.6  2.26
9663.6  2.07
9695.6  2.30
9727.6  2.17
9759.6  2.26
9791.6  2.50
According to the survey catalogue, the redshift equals 0.32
